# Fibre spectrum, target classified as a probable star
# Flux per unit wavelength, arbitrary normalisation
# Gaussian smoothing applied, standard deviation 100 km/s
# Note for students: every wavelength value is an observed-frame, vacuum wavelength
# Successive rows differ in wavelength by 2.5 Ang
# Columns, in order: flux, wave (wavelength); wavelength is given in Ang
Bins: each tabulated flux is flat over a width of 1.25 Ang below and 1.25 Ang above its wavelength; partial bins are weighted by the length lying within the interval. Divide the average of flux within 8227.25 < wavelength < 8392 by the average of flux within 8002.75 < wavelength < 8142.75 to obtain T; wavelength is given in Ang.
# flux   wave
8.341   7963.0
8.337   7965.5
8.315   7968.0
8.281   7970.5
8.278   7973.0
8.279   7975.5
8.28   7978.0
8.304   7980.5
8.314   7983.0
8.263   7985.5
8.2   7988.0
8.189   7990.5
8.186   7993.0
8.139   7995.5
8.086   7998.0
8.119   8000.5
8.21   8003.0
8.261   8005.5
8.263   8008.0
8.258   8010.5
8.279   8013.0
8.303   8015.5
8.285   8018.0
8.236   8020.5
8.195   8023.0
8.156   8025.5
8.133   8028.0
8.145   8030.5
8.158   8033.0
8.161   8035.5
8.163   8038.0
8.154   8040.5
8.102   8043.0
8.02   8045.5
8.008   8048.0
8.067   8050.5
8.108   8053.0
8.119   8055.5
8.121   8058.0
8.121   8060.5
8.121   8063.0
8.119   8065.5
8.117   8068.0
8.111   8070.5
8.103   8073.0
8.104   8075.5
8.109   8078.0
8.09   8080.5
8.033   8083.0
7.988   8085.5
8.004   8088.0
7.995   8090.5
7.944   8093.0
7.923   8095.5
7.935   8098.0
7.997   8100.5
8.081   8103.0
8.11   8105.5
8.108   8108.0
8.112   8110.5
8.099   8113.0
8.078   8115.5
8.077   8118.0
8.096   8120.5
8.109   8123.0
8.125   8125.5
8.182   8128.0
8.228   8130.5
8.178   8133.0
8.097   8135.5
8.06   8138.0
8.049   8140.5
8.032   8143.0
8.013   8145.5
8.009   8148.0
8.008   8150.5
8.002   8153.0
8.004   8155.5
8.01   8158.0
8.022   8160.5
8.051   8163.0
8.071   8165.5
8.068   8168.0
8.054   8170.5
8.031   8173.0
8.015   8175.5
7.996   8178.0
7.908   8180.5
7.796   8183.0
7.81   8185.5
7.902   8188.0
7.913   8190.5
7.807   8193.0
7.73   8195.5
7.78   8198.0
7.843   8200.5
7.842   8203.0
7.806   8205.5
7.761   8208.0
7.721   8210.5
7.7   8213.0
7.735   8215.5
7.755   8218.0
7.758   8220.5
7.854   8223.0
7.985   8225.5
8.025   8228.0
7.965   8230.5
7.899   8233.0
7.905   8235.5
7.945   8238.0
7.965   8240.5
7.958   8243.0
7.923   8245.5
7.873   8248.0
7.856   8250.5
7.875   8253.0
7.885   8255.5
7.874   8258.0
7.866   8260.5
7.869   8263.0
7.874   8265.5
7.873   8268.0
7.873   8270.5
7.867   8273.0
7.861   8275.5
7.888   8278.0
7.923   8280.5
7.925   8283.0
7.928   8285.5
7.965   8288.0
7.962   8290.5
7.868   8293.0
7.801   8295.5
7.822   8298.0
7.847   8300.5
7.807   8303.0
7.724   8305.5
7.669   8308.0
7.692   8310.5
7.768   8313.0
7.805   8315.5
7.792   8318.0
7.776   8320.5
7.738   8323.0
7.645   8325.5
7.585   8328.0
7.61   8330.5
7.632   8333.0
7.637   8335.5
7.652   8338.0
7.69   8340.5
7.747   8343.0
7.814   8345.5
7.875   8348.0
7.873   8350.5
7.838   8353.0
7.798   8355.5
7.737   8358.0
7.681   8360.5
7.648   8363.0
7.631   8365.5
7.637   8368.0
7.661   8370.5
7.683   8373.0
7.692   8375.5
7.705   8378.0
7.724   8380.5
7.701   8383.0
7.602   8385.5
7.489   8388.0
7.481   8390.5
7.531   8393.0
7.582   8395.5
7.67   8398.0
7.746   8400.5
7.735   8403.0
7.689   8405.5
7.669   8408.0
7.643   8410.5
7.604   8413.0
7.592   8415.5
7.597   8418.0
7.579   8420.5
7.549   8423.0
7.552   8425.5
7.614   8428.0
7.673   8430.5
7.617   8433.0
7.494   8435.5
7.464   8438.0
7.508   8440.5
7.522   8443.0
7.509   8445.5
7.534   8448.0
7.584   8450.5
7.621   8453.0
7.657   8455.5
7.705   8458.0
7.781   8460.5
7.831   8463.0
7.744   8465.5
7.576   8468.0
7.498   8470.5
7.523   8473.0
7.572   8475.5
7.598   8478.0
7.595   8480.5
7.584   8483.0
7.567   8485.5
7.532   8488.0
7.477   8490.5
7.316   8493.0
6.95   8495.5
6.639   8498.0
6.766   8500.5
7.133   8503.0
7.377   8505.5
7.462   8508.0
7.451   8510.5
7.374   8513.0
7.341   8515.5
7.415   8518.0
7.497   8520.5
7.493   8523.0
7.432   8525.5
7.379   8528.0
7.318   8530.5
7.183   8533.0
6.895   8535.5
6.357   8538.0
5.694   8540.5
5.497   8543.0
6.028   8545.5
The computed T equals 1.0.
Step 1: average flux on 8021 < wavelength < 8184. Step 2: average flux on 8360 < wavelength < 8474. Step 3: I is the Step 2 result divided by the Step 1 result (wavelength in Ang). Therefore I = 0.94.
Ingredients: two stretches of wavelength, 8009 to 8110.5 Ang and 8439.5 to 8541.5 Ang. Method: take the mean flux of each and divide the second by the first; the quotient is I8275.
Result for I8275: 0.91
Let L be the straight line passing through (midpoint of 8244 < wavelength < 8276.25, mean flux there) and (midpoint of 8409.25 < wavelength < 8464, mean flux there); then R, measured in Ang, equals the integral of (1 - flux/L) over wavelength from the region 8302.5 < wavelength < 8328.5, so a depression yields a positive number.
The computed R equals 0.2 Ang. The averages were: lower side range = 7.88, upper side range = 7.6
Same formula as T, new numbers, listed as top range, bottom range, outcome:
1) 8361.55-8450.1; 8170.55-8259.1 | 0.97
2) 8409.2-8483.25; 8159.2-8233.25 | 0.96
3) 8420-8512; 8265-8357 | 0.96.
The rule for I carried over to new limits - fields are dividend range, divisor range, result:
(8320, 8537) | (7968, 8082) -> 0.92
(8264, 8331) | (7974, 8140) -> 0.96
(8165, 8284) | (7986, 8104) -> 0.97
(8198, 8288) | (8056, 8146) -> 0.97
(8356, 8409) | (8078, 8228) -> 0.96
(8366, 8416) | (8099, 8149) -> 0.94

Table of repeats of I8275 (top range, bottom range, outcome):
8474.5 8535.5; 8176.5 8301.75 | 0.93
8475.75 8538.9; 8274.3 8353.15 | 0.94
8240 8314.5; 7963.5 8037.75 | 0.96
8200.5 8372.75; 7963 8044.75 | 0.95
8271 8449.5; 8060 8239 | 0.96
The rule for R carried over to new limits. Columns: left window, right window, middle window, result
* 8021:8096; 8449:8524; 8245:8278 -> -0.4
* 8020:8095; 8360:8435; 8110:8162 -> -0.6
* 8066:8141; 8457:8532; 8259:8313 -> -0.5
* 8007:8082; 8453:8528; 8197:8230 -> 0.3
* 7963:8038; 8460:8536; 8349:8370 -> -0.3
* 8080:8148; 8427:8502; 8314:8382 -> -0.2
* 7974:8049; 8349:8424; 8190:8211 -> 0.3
